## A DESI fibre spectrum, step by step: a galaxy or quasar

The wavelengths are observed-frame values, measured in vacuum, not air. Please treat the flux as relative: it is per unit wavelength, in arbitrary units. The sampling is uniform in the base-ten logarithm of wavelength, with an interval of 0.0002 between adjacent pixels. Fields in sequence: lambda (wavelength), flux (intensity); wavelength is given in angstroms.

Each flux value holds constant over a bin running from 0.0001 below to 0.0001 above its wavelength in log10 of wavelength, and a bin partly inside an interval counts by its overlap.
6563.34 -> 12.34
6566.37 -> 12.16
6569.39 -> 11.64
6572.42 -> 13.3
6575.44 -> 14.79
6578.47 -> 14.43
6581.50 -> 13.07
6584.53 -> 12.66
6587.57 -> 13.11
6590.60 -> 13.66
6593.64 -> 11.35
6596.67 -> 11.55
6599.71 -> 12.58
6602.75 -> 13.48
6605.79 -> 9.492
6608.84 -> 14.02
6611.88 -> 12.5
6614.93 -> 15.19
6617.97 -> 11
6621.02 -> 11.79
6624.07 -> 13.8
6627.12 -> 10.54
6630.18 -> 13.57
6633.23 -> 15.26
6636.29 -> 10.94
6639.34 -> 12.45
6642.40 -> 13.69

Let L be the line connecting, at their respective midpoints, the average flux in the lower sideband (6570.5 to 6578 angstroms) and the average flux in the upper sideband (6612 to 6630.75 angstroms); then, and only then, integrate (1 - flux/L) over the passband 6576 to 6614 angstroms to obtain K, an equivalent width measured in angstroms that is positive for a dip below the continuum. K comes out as 1.7 angstroms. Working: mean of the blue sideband 14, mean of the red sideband 12.6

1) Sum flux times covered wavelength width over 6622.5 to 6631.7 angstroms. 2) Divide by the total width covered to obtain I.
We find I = 12.6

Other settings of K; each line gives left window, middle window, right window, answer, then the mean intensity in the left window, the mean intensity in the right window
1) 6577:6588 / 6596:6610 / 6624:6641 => 0.90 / 13.3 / 12.7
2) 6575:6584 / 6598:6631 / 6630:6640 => 2.05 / 13.9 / 13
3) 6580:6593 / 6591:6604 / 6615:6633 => 0.55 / 13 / 12.6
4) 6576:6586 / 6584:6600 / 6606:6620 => 0.97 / 13.5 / 12.8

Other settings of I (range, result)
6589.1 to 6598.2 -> 12.2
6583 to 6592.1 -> 13.1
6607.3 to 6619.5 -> 13.2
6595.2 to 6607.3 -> 11.8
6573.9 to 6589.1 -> 13.6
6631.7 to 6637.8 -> 13.1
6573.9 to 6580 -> 14.6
